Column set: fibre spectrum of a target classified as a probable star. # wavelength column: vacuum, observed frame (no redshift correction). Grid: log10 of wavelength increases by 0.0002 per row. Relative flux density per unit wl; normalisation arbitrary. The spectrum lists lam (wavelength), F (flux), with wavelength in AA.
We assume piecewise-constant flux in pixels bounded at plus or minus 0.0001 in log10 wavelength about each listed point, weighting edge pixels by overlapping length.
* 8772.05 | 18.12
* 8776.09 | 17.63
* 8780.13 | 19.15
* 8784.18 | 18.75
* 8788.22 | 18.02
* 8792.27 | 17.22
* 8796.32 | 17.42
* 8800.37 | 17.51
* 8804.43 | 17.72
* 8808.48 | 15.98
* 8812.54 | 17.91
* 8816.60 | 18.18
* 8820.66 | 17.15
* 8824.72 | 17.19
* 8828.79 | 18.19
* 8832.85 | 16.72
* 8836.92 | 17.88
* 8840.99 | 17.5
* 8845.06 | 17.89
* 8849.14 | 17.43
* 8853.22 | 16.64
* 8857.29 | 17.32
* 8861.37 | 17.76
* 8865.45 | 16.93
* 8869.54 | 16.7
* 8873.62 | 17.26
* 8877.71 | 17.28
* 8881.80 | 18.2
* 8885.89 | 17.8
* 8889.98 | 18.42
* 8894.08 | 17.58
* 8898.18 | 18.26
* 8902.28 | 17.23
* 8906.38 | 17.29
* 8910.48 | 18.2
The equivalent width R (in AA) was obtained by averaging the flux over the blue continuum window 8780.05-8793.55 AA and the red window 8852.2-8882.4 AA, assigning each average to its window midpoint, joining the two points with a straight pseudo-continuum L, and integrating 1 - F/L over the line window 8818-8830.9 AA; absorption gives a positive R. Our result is 0.2 AA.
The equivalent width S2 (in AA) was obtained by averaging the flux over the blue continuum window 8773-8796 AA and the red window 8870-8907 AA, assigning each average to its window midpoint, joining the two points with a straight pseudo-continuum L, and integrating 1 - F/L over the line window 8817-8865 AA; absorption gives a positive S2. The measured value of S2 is 1.2 AA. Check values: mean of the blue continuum 18.1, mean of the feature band 17.4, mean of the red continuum 17.7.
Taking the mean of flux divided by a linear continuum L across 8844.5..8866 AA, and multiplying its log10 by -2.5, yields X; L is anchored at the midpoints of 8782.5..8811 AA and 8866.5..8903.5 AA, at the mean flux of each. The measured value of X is 0.02 mag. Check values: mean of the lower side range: 17.5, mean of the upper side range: 17.6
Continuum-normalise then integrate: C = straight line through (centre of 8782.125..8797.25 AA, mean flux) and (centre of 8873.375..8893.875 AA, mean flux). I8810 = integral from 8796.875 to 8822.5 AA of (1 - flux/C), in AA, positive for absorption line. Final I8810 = 0.66 AA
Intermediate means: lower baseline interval 17.9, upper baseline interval 17.8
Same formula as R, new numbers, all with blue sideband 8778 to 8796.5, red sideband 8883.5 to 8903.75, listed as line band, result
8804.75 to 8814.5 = 0.6 AA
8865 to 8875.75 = 0.6 AA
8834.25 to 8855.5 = 0.7 AA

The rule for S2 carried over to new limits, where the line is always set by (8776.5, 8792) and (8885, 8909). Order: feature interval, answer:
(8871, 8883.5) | 0.2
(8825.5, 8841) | 0.5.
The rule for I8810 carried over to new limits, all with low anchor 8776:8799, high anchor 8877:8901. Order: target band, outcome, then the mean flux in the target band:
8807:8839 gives 1.0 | 17.4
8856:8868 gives 0.4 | 17.3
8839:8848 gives 0.2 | 17.7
